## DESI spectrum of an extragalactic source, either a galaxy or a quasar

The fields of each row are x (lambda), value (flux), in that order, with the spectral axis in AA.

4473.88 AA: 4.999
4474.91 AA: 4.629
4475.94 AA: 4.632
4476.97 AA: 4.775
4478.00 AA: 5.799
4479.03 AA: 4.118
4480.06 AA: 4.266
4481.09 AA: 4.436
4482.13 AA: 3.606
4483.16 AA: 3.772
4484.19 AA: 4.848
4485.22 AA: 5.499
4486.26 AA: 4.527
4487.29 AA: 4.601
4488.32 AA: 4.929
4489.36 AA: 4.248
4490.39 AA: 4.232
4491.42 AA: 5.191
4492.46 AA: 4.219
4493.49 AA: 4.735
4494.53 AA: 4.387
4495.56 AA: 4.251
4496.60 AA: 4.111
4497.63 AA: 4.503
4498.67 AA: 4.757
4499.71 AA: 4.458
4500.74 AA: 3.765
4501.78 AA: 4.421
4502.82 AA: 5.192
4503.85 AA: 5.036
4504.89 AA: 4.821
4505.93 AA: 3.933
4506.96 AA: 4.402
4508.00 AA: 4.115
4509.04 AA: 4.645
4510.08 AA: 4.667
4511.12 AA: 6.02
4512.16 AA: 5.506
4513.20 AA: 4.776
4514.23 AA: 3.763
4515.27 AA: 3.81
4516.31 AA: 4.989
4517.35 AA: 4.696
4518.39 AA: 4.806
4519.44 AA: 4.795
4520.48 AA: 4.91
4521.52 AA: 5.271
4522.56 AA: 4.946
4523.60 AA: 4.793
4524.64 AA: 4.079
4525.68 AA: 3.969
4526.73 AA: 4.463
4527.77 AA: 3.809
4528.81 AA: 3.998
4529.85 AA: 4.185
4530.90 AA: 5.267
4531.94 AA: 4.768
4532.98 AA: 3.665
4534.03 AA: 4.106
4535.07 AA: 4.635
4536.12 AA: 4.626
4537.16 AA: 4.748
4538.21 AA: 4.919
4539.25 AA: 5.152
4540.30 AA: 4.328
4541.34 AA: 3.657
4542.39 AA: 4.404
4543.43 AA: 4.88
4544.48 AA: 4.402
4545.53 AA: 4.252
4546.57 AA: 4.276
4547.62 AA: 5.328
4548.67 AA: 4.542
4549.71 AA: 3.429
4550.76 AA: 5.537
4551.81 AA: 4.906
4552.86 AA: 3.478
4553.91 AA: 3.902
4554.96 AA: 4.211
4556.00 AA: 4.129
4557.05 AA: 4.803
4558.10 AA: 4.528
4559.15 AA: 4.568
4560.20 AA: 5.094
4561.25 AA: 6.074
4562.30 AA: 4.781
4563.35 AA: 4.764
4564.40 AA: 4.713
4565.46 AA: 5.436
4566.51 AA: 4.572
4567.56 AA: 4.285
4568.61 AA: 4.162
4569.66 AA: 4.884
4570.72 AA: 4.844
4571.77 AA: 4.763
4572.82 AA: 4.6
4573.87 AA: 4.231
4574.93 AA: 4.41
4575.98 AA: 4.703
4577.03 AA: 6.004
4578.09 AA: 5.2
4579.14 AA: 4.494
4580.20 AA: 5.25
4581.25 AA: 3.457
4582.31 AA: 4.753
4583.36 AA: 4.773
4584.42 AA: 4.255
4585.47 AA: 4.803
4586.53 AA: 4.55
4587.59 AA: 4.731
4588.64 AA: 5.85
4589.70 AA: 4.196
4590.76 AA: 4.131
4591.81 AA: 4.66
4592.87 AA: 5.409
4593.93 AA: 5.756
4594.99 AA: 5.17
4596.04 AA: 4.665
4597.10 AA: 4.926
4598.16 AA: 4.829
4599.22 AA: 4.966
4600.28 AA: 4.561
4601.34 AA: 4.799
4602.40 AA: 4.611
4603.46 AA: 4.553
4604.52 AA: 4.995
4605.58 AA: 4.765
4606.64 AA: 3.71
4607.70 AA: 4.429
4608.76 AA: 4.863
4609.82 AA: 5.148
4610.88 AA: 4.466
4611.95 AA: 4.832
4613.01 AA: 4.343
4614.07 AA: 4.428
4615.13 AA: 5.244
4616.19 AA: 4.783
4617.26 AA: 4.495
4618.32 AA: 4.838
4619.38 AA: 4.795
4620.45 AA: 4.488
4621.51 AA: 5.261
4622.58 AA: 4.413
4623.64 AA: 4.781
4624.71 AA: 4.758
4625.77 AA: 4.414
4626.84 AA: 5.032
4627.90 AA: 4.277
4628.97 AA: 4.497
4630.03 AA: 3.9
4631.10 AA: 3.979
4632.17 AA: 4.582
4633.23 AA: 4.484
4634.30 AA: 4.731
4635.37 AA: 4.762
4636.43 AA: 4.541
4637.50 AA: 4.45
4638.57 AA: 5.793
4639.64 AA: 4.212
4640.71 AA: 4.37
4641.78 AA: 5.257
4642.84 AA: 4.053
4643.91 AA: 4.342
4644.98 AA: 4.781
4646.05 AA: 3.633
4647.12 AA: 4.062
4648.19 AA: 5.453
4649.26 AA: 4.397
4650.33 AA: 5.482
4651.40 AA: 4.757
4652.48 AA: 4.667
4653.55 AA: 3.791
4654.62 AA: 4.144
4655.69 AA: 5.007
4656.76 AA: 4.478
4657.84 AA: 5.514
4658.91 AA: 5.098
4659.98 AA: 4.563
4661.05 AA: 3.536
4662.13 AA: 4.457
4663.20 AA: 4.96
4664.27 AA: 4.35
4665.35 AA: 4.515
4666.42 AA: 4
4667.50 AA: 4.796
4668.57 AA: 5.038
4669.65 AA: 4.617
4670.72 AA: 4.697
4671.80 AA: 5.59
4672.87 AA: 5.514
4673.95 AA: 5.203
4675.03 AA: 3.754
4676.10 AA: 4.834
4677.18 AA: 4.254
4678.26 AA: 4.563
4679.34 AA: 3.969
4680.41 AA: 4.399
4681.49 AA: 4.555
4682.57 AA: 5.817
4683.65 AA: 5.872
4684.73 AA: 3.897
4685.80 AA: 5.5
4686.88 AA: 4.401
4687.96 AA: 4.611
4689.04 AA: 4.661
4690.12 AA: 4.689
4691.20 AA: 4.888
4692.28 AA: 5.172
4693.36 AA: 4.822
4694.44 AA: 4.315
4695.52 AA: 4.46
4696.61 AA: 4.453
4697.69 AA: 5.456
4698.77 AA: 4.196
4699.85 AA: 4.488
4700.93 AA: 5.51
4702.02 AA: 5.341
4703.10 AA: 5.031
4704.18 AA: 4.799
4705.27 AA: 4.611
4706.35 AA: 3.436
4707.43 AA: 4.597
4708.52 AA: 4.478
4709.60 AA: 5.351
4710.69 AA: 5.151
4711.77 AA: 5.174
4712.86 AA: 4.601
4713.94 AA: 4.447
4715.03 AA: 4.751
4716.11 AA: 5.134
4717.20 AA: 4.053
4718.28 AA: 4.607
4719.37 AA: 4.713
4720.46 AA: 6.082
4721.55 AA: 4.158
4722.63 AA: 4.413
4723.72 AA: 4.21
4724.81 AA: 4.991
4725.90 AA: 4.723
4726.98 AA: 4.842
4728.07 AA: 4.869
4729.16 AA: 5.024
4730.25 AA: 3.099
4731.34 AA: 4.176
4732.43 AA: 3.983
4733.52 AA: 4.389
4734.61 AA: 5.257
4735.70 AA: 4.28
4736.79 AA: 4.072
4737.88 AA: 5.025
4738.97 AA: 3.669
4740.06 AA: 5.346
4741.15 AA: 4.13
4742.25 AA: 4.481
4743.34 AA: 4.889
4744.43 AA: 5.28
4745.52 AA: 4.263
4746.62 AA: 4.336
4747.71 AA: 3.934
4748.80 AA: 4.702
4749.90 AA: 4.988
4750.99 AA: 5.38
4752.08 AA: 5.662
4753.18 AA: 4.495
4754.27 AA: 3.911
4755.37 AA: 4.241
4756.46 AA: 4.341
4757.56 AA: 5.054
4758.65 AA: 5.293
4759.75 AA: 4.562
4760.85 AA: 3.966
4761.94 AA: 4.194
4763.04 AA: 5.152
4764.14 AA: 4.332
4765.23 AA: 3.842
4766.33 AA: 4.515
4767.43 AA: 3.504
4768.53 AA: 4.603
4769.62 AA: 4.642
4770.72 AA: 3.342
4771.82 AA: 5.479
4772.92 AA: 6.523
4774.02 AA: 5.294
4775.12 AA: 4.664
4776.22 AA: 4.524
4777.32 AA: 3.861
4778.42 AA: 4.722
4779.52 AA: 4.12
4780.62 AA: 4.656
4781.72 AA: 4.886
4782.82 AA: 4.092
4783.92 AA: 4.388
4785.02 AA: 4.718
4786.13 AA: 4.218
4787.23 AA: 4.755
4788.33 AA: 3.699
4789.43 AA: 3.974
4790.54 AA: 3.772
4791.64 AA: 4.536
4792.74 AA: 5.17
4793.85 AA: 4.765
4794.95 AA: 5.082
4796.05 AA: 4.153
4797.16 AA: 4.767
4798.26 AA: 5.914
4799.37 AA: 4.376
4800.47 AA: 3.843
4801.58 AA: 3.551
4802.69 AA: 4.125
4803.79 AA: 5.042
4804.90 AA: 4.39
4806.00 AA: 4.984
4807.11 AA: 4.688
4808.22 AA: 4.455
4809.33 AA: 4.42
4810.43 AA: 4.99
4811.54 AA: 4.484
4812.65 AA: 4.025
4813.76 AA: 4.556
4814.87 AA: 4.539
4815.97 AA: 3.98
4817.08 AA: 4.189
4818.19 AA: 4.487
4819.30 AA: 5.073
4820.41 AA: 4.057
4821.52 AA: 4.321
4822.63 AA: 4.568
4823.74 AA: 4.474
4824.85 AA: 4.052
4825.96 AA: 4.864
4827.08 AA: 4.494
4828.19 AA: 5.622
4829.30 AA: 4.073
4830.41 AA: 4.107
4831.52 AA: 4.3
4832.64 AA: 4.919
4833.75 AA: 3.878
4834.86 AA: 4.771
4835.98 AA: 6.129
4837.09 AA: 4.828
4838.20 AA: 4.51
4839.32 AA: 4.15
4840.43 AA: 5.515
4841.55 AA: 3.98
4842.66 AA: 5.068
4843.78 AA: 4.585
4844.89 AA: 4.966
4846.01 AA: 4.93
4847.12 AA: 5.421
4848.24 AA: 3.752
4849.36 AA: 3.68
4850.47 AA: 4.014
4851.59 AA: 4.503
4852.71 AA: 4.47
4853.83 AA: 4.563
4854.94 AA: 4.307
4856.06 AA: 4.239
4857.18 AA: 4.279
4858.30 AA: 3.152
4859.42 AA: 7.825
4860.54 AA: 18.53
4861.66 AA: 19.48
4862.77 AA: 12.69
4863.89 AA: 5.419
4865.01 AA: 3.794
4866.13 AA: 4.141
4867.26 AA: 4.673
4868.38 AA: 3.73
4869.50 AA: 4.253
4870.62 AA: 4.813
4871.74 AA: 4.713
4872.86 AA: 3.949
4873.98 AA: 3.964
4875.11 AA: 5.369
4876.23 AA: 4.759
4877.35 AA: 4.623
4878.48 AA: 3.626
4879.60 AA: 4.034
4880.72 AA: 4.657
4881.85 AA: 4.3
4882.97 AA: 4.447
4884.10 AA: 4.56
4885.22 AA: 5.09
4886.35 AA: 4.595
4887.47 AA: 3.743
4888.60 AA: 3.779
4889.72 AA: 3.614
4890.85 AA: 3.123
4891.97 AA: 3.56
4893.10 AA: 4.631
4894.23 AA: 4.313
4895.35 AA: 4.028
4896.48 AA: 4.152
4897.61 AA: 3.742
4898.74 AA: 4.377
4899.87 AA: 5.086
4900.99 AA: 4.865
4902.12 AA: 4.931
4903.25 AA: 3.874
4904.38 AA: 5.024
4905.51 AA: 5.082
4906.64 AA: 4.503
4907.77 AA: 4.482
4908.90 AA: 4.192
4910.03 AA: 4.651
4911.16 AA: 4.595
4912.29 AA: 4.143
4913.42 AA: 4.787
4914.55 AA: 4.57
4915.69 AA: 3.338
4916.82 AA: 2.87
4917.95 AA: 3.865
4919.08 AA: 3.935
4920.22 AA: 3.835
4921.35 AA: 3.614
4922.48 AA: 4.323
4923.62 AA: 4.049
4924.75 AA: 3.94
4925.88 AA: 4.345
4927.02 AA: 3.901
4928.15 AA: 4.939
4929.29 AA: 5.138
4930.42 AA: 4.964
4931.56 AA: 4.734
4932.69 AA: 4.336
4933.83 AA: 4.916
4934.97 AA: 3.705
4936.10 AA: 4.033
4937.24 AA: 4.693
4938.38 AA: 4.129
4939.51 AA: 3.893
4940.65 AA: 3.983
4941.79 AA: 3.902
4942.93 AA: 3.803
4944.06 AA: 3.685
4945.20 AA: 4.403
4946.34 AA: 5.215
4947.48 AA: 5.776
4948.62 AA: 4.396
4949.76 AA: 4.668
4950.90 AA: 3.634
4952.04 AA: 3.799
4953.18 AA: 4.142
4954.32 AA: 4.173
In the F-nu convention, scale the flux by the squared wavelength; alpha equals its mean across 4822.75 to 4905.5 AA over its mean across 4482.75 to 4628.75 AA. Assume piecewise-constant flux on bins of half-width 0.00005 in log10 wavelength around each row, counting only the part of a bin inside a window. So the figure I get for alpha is 1.22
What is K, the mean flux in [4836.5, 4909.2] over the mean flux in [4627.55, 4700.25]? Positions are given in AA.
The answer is 1.1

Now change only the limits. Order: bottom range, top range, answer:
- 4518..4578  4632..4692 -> 1.02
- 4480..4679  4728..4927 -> 1.01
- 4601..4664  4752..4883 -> 1.05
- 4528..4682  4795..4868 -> 1.11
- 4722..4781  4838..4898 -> 1.12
